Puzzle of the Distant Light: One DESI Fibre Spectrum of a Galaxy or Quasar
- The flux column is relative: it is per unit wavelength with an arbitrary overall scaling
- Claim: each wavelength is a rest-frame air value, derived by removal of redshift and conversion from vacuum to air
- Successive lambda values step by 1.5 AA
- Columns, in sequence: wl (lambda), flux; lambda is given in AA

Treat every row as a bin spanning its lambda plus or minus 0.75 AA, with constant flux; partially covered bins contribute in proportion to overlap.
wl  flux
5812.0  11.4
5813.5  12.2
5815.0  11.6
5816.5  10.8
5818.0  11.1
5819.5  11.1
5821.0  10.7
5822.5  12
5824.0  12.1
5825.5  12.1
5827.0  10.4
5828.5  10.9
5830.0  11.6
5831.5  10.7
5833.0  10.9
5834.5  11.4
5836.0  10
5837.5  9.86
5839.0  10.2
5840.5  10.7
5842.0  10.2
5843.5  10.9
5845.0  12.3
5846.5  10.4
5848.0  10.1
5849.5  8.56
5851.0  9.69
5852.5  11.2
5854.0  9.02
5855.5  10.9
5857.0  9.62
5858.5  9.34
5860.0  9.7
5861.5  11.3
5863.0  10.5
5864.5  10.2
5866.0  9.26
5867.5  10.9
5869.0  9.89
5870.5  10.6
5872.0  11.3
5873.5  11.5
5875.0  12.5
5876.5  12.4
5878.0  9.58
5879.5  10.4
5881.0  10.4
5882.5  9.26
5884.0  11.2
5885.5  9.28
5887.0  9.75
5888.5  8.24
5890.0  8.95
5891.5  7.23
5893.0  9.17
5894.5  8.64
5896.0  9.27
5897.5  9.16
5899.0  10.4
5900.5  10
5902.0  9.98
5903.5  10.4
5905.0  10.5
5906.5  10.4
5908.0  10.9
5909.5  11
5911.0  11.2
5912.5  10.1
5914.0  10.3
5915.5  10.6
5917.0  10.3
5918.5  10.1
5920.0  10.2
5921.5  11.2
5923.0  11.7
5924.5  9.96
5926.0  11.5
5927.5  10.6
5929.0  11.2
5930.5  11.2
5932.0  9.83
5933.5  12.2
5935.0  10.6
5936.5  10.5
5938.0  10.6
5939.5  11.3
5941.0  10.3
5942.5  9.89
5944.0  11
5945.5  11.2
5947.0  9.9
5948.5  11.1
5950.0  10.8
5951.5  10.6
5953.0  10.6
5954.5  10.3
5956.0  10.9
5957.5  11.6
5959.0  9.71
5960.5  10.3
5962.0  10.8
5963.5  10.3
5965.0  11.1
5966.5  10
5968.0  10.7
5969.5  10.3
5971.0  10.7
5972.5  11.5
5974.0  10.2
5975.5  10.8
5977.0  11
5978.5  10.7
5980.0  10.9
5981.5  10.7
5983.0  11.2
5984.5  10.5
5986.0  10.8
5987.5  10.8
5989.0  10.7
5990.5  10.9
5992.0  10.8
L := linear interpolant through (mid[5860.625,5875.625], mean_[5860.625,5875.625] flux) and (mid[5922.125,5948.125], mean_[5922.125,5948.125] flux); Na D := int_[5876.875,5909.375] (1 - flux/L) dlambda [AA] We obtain 3.17 AA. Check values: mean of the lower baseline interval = 10.8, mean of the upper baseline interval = 10.8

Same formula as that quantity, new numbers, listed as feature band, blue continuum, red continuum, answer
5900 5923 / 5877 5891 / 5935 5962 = -1.00 AA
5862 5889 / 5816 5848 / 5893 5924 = 0.38 AA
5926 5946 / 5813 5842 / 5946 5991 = -0.11 AA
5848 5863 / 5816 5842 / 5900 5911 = 1.16 AA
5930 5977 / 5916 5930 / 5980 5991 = 0.46 AA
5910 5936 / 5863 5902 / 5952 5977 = -1.13 AA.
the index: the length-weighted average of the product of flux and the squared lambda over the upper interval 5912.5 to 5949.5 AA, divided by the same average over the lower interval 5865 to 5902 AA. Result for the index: 1.09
